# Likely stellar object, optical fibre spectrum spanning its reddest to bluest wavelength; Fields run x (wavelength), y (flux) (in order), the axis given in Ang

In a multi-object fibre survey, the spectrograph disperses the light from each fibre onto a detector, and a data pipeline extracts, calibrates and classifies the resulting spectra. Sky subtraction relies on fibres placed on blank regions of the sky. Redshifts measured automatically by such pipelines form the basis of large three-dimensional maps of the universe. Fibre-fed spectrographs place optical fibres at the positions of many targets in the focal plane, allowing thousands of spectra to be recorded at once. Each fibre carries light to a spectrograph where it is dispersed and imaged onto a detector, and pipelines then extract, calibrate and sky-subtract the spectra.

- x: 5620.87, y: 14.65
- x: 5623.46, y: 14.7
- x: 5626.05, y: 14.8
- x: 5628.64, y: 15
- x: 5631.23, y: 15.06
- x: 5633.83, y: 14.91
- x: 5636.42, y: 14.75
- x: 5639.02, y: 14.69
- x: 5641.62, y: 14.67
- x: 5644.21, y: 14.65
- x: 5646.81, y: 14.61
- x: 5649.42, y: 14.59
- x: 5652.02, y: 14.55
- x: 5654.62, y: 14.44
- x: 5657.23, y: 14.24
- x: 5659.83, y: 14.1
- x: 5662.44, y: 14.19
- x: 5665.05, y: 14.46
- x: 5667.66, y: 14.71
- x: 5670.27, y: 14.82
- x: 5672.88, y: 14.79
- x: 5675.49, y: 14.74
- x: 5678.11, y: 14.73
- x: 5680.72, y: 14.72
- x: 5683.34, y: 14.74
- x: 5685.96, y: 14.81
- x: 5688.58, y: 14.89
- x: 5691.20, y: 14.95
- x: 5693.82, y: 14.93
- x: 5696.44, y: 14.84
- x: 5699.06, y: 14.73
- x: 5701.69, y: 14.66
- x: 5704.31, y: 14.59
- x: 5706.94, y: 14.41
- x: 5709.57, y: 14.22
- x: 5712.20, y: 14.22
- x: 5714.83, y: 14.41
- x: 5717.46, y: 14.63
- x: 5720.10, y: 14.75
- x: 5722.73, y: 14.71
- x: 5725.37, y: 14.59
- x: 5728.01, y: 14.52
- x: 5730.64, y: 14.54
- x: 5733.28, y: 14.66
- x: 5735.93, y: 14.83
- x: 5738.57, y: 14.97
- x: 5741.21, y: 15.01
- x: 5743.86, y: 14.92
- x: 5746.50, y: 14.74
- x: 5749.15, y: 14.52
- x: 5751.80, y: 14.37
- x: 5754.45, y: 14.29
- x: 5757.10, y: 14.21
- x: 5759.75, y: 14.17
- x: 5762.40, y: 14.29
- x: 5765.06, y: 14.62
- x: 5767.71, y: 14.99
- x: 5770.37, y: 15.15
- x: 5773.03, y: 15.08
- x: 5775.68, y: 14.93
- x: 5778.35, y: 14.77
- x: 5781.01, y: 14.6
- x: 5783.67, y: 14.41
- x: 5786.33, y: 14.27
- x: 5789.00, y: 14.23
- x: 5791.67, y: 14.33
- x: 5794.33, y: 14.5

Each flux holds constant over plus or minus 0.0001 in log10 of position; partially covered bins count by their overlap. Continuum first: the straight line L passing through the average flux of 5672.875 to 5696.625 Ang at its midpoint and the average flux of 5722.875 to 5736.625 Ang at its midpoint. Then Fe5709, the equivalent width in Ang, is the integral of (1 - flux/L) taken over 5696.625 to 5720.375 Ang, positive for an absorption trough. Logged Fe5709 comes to 0.3 Ang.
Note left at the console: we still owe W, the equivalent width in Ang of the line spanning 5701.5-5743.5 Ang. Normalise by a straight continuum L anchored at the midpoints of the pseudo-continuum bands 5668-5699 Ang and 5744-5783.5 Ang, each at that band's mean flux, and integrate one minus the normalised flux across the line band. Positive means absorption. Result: 0.3 Ang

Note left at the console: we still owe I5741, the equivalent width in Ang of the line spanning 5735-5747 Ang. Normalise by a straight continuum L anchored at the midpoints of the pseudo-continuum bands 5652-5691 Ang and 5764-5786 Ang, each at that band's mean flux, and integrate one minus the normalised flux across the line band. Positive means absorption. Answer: -0.14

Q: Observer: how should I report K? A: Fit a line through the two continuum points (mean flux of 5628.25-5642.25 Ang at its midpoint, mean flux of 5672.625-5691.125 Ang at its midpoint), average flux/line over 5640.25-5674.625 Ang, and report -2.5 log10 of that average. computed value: 0.02 mag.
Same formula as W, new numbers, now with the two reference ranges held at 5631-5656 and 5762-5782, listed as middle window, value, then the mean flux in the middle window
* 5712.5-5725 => 0.1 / 14.6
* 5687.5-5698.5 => -0.1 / 14.9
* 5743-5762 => 0.5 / 14.4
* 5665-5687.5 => 0.0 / 14.7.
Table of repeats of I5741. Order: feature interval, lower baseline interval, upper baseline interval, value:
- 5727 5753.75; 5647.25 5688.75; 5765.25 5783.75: 0.1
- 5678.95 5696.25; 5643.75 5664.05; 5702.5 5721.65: -0.5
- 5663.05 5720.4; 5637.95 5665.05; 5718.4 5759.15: -0.5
